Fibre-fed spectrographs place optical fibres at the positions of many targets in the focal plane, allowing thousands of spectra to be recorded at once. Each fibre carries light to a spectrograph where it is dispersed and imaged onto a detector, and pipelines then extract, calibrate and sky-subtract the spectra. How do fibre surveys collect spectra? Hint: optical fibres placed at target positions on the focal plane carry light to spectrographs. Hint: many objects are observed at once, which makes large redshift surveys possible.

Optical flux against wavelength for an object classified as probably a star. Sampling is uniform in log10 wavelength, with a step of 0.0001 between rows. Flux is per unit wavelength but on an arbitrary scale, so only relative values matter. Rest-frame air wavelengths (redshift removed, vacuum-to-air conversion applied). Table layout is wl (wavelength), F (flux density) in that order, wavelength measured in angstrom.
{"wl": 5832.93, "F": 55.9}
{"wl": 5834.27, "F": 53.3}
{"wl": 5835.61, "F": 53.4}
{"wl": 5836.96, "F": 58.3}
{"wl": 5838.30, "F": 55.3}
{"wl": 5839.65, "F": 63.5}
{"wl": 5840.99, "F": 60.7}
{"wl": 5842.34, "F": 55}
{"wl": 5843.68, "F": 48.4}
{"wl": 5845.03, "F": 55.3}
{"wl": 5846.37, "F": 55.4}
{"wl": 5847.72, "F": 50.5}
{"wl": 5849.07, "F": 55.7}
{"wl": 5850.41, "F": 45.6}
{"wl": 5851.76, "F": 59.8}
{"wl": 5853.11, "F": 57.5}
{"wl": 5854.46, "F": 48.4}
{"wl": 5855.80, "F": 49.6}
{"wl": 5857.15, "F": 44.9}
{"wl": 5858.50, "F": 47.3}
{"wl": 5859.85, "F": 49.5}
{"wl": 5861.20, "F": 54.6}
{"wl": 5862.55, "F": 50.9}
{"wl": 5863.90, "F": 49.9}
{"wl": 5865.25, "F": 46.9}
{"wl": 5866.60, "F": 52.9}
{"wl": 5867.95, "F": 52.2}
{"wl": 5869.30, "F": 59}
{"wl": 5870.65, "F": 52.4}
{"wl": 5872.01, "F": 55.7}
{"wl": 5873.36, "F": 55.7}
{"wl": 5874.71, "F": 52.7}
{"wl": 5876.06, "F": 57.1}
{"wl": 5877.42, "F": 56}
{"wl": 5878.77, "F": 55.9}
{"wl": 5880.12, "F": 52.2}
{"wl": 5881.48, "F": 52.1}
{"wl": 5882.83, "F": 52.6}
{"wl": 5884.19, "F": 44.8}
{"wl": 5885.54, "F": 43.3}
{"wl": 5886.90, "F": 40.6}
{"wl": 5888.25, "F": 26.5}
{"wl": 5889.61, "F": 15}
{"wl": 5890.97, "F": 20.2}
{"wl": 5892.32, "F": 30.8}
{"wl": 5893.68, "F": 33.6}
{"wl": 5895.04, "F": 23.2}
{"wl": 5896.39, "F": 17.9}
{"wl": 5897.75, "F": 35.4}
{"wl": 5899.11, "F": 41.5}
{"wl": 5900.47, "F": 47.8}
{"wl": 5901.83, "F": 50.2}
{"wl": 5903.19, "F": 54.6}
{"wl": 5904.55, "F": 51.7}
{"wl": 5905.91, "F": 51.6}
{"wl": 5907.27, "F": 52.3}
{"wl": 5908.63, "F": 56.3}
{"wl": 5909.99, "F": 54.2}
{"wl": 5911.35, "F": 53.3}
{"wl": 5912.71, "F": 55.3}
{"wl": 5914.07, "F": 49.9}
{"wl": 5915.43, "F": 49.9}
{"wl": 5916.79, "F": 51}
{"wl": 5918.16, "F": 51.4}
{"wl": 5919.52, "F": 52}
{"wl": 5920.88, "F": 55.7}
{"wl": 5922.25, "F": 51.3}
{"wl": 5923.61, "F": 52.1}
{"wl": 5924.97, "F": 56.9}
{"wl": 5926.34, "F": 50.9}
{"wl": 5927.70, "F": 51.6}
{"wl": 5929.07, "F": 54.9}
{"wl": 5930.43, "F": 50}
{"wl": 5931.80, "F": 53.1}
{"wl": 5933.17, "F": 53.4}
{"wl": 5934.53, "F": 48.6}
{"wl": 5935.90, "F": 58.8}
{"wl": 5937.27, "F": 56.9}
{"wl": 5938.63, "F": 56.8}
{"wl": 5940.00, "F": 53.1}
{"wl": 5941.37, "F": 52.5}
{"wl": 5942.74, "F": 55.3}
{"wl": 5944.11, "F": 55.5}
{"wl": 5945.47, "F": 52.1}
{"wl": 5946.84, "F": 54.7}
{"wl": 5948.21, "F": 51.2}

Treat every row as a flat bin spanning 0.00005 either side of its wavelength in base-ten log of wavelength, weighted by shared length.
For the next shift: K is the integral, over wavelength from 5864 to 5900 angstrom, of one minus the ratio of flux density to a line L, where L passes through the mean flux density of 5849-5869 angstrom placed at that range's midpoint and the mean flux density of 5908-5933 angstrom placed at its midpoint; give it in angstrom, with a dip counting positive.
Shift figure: 5.72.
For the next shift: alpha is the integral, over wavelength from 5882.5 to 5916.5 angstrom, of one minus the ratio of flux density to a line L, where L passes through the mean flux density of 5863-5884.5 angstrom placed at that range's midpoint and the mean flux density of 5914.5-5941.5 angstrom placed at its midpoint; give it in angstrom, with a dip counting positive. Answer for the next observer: 7.0 angstrom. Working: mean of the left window 53.1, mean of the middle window 42.1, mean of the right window 53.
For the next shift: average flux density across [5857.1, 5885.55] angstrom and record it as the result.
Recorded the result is 52.1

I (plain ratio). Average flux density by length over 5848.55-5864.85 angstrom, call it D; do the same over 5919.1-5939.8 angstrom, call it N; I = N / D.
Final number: 1.05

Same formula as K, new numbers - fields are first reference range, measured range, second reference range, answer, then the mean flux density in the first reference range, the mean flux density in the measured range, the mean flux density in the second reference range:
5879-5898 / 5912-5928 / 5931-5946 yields -1.8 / 35.3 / 52.4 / 54.2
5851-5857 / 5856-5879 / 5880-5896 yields -3.5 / 52.9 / 52.4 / 35.3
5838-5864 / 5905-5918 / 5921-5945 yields 0.2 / 52.9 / 52.6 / 53.7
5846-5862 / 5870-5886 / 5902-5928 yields -0.2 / 51.5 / 52.7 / 52.7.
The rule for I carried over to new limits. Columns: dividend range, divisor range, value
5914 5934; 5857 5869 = 1.04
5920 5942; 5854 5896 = 1.17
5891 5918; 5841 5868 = 0.87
